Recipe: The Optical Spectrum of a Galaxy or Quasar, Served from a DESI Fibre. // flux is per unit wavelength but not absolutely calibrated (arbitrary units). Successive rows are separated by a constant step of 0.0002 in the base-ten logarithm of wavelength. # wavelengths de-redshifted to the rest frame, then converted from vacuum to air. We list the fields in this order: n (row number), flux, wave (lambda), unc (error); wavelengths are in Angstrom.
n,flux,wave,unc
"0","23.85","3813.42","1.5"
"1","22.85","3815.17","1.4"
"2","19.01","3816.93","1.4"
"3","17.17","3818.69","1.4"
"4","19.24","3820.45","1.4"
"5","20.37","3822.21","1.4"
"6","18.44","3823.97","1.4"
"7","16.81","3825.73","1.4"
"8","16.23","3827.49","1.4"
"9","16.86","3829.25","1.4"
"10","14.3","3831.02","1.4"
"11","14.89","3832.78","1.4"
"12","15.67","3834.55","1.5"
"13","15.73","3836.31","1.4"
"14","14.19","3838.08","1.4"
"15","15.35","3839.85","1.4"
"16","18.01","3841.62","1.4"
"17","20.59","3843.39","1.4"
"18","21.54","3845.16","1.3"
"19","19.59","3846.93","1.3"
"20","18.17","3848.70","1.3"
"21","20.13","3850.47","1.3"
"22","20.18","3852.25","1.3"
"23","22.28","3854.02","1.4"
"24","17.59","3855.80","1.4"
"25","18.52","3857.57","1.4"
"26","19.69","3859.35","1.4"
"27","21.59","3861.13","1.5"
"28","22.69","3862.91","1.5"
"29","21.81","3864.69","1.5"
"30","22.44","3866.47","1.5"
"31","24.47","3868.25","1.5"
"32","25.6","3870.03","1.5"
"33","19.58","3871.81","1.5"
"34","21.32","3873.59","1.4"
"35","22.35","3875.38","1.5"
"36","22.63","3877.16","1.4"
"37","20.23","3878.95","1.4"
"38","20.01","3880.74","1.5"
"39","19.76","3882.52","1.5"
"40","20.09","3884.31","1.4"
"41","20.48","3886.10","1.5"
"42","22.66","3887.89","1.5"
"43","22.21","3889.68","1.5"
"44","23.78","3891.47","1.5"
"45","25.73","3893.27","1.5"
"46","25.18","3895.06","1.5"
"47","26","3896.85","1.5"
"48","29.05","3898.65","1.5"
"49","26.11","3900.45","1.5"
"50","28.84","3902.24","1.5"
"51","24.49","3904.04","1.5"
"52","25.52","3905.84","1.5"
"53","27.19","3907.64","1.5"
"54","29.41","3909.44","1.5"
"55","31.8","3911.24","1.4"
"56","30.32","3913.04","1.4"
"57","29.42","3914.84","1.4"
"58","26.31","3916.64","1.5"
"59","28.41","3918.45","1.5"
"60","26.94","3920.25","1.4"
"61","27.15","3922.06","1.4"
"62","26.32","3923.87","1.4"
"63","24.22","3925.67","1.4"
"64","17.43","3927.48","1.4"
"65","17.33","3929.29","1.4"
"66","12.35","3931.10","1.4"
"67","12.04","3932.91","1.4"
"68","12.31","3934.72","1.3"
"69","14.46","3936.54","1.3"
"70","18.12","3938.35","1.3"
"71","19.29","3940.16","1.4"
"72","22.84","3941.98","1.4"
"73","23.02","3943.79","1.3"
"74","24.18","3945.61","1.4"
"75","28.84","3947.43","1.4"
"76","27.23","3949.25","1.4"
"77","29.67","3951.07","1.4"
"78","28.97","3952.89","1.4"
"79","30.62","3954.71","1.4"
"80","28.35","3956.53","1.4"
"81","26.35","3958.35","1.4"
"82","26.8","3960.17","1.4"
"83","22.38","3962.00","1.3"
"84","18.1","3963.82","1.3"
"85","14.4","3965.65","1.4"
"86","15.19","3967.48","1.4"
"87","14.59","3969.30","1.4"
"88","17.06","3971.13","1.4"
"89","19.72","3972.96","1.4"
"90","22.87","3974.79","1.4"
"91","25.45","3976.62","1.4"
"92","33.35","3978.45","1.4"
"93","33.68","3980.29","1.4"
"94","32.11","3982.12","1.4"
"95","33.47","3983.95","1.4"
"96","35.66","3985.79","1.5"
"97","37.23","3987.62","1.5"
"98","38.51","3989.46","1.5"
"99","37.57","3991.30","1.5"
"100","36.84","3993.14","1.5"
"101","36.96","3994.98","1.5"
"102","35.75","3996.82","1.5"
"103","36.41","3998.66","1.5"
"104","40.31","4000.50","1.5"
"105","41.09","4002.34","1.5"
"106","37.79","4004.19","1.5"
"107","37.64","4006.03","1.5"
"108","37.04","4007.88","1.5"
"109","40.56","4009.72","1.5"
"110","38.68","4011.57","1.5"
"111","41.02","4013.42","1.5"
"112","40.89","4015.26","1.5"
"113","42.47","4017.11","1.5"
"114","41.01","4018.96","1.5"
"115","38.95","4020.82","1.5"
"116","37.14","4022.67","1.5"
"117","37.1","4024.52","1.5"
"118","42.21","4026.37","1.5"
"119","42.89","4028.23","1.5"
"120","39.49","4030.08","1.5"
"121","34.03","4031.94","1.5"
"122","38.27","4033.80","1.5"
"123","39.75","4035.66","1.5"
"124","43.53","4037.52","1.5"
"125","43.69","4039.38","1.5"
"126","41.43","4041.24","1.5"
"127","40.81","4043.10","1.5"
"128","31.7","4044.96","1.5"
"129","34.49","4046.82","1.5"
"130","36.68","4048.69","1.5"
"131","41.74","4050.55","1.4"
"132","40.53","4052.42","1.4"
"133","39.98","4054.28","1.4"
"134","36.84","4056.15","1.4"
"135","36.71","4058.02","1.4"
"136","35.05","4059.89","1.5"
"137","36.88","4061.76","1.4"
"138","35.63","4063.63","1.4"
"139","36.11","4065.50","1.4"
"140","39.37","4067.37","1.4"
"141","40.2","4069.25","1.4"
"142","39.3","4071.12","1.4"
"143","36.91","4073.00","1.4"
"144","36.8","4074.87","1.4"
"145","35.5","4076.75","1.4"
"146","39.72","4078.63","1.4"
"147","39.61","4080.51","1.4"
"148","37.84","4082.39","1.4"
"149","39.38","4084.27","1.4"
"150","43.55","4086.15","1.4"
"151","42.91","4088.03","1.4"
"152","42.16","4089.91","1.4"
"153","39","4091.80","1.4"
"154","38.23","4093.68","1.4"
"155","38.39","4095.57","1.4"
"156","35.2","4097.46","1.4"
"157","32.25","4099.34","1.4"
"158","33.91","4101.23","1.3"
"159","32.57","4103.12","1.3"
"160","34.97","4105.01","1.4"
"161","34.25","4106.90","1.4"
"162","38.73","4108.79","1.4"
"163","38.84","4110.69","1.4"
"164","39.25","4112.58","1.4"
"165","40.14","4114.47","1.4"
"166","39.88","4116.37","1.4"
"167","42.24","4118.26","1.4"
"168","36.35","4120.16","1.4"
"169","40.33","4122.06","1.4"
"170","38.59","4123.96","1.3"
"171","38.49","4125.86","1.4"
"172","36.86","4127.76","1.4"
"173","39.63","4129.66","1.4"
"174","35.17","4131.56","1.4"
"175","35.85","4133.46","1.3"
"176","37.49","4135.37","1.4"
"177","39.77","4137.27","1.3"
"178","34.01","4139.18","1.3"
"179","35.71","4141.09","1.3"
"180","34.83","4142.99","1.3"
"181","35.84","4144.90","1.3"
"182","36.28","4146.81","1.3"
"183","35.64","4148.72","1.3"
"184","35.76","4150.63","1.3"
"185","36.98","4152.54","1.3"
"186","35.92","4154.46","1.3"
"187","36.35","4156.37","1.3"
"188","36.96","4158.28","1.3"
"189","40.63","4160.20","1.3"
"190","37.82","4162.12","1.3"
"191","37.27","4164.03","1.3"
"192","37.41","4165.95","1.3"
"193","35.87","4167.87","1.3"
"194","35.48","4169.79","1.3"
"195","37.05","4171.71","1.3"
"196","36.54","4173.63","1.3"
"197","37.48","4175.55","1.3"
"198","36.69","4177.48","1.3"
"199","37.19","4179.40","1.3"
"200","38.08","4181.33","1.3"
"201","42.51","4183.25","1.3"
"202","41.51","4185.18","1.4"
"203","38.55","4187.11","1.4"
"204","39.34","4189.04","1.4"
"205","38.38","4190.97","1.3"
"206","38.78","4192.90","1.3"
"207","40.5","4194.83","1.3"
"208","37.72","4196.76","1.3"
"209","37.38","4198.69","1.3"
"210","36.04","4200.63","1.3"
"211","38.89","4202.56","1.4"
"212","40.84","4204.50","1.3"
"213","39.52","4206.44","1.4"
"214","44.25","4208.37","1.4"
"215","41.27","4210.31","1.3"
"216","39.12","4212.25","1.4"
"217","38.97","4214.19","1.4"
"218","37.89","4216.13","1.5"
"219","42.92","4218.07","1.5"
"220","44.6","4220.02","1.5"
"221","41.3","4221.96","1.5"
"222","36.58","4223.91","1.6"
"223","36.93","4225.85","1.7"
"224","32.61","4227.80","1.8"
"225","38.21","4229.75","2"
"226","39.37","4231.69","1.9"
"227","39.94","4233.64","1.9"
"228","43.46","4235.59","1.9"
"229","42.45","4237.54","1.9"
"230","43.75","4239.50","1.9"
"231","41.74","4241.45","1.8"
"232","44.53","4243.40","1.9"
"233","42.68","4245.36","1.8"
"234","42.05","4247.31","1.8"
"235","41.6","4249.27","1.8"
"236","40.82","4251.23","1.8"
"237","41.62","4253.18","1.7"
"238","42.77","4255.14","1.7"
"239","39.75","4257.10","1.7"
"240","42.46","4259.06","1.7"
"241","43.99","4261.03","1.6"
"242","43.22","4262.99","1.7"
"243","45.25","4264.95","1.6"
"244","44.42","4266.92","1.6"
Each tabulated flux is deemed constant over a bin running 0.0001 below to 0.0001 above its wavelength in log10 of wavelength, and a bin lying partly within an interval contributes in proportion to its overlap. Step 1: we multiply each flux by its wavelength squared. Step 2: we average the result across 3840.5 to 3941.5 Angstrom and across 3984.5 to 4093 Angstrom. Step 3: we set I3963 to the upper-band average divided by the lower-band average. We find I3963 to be 1.87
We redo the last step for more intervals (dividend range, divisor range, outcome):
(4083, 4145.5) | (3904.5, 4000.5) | 1.56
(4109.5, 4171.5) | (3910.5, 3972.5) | 1.82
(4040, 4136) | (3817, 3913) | 1.99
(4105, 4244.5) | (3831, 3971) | 1.99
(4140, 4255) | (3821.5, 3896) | 2.30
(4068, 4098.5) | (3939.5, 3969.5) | 1.75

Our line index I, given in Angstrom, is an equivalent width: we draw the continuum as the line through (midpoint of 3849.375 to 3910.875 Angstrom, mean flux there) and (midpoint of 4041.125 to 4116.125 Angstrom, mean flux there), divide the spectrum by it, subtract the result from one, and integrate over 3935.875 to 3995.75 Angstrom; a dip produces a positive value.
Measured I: 6.1 Angstrom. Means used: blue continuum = 23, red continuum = 37.8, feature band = 26.5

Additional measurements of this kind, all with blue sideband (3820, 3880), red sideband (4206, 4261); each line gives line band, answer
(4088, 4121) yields -3.9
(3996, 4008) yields -4.4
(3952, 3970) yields 2.0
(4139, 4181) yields 0.2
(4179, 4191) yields -0.4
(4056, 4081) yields -4.6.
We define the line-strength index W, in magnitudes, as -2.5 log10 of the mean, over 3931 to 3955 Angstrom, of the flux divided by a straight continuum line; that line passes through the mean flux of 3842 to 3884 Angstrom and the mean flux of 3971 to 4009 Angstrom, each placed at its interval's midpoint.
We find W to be 0.32 mag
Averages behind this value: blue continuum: 20.9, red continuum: 34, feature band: 21.8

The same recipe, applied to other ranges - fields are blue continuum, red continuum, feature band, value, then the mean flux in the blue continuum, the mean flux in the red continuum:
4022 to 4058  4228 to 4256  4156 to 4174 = 0.095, 39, 41.5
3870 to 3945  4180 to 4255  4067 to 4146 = -0.117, 23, 40.2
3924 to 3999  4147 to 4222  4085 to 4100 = -0.181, 25.4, 38.6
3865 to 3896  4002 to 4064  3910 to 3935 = 0.141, 22.3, 38.9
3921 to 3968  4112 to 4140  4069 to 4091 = -0.157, 21.9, 38.3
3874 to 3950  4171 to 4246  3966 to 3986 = 0.078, 23.4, 39.6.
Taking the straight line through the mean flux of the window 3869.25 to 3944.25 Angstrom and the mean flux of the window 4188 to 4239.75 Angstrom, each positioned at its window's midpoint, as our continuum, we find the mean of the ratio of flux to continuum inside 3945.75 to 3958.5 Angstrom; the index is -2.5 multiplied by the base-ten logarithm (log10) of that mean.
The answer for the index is -0.12 mag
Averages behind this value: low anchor 23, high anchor 39.6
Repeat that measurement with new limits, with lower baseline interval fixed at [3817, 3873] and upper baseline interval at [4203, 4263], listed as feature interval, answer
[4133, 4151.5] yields -0.01 mag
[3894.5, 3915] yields -0.23 mag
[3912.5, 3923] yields -0.21 mag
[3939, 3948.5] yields 0.05 mag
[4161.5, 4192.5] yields 0.00 mag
